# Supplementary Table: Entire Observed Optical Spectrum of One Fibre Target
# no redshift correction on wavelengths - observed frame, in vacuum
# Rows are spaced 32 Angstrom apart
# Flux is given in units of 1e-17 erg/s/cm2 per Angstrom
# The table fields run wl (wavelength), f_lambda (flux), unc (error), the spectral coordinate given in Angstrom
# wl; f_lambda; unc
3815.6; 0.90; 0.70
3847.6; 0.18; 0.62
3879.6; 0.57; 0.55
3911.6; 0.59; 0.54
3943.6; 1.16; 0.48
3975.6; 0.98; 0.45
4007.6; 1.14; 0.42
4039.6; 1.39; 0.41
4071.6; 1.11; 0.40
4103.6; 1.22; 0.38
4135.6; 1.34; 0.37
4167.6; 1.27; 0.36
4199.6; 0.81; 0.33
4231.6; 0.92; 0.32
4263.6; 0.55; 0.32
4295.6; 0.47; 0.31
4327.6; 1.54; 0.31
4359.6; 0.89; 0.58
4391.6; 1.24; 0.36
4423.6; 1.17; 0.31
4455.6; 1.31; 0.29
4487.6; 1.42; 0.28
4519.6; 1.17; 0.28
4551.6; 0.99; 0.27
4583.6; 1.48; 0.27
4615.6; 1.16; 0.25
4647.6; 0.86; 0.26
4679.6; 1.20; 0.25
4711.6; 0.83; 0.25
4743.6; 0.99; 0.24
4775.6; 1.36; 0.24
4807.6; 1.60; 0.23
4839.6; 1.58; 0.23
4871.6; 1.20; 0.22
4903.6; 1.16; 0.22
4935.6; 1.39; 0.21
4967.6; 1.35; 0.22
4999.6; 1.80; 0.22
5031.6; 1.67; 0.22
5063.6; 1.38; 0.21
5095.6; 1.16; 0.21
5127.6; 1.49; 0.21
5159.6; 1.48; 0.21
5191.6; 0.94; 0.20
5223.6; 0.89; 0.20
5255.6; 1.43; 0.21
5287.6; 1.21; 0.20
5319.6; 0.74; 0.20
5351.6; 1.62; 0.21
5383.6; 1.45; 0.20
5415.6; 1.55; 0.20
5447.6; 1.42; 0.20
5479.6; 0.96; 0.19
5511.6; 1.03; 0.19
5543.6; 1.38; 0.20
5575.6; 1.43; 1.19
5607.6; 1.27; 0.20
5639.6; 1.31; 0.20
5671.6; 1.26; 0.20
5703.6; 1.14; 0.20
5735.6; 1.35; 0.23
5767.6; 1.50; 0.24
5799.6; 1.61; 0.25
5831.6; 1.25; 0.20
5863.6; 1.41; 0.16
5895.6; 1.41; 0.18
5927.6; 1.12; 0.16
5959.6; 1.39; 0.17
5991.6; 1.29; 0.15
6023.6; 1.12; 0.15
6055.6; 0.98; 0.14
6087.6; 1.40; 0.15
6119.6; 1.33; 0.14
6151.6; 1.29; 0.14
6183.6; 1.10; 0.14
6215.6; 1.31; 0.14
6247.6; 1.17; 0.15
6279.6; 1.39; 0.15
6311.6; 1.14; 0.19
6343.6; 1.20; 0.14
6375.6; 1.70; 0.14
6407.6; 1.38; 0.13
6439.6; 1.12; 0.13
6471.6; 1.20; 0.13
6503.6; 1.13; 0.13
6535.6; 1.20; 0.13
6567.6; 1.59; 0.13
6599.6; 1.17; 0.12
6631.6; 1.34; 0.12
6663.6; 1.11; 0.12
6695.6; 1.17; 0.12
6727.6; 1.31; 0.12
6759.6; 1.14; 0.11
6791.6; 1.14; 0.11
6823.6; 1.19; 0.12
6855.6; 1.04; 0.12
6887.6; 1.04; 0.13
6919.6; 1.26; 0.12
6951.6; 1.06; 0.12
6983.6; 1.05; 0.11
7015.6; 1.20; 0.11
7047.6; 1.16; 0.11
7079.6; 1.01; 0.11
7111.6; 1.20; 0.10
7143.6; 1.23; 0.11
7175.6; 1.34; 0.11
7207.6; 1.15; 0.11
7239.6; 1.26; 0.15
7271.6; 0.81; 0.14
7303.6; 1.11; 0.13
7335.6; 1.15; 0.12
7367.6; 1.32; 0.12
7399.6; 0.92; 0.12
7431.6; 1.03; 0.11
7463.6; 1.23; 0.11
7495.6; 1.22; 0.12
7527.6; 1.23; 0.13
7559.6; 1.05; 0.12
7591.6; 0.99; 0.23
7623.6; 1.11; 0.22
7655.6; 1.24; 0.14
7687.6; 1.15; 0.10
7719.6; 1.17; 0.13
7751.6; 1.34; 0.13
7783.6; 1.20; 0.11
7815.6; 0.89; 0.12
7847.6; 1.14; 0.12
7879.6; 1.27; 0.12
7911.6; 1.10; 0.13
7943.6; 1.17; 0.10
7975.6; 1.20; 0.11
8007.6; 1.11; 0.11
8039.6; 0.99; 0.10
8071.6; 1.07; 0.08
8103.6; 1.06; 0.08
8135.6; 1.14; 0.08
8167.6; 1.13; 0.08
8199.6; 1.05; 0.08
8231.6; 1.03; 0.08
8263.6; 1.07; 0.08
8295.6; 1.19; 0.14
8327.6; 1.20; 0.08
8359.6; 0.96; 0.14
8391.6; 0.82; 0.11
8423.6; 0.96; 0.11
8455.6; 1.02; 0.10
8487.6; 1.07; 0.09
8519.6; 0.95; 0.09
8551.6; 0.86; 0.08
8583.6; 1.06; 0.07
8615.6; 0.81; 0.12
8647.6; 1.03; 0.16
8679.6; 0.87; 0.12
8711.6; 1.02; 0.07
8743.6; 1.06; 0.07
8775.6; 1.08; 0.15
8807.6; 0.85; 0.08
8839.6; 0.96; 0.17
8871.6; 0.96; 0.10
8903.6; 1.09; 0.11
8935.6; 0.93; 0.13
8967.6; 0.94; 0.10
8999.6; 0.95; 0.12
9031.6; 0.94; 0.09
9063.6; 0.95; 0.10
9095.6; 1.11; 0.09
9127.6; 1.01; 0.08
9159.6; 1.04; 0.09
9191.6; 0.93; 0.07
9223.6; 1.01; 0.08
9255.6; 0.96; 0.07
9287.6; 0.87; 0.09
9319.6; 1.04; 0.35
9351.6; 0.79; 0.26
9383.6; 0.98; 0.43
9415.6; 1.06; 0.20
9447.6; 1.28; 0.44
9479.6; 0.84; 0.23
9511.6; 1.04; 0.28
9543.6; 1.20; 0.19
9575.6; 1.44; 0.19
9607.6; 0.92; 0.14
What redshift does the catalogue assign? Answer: 0.093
